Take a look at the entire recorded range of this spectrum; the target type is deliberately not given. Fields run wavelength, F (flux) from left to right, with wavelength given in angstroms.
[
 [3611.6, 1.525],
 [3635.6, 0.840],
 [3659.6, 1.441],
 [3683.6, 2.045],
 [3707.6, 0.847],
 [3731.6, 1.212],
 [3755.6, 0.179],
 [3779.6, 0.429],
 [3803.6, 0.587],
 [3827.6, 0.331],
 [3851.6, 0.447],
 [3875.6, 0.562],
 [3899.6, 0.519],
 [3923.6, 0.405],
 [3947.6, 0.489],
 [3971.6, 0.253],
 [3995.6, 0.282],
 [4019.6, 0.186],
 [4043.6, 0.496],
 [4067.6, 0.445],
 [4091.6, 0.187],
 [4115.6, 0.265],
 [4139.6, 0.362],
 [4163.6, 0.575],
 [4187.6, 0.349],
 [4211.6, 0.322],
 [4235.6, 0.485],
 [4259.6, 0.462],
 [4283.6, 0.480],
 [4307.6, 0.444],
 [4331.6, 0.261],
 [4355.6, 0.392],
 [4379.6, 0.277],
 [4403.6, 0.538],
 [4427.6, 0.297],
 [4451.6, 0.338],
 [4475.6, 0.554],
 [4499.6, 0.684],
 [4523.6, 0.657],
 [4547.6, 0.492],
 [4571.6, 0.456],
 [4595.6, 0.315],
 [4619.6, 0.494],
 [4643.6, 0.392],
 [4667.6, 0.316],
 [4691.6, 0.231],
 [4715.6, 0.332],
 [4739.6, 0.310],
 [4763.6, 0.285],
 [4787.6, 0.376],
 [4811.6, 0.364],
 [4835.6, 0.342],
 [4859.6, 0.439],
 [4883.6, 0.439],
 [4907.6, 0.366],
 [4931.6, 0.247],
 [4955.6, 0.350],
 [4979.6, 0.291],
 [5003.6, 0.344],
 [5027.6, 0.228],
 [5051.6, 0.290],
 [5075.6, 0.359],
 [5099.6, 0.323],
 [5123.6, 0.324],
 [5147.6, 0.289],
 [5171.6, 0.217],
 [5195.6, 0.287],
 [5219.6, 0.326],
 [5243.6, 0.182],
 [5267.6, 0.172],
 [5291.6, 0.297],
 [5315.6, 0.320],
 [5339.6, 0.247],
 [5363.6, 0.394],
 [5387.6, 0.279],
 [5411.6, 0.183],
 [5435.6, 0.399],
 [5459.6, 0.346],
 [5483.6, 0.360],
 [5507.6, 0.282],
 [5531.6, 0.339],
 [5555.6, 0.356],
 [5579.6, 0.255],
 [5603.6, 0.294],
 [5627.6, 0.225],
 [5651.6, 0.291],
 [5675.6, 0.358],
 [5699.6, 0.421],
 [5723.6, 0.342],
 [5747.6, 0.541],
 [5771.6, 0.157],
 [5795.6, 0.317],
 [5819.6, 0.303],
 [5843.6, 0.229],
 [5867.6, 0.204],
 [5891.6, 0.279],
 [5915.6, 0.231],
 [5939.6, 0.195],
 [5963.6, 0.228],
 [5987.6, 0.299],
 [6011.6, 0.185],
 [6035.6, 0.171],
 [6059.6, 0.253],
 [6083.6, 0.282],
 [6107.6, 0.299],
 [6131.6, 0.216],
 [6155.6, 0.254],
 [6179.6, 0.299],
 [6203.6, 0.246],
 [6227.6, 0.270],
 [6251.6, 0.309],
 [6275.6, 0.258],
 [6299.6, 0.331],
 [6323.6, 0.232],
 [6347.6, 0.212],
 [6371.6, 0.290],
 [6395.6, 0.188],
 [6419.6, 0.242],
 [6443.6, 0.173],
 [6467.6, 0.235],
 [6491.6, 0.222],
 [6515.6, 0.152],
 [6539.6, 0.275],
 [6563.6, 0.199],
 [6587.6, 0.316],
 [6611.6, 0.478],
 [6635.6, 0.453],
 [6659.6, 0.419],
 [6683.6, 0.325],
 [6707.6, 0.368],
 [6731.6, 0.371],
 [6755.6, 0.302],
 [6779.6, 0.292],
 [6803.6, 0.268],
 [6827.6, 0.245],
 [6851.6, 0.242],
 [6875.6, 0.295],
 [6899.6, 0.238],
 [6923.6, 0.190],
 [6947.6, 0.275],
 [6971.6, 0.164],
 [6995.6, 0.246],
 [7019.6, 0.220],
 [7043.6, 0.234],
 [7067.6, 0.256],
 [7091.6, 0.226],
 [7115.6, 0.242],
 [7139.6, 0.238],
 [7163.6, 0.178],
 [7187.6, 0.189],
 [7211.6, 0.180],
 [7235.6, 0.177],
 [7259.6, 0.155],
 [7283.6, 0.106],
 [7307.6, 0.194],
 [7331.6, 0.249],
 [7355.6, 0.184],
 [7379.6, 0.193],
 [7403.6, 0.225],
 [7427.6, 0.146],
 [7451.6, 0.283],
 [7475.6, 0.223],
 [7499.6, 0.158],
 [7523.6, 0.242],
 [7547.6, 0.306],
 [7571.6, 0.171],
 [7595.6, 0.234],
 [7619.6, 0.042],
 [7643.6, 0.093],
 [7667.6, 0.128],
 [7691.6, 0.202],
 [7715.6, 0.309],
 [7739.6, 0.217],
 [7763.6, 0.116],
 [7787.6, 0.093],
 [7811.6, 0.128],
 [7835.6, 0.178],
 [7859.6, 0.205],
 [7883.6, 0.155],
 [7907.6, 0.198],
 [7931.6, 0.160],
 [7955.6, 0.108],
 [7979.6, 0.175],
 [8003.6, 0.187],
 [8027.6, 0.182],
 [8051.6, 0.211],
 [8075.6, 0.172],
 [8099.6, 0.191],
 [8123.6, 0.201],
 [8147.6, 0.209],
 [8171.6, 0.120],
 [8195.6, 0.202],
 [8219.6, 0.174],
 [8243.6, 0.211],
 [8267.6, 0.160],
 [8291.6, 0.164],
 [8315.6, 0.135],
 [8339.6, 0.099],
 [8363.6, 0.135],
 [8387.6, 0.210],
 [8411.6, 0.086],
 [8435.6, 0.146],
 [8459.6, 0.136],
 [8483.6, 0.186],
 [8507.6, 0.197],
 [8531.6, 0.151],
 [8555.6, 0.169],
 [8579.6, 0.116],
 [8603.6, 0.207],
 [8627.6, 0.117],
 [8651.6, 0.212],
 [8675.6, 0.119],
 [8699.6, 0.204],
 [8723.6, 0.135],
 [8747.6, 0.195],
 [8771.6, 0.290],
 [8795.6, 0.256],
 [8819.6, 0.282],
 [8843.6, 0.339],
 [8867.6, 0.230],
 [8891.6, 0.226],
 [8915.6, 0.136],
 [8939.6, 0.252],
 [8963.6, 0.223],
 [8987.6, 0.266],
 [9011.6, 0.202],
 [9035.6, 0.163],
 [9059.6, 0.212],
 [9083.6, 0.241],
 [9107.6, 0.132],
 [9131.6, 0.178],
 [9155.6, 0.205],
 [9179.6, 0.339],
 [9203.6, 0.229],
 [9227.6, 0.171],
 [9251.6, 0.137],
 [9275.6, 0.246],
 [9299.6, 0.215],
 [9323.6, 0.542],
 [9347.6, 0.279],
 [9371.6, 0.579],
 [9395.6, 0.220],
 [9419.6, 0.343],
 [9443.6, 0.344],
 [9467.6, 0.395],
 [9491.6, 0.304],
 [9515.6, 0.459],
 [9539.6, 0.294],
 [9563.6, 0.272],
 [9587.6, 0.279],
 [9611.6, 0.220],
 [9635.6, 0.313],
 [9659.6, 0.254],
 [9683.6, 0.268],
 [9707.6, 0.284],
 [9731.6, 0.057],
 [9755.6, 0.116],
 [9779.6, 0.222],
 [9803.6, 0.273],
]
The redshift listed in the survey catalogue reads 1.376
